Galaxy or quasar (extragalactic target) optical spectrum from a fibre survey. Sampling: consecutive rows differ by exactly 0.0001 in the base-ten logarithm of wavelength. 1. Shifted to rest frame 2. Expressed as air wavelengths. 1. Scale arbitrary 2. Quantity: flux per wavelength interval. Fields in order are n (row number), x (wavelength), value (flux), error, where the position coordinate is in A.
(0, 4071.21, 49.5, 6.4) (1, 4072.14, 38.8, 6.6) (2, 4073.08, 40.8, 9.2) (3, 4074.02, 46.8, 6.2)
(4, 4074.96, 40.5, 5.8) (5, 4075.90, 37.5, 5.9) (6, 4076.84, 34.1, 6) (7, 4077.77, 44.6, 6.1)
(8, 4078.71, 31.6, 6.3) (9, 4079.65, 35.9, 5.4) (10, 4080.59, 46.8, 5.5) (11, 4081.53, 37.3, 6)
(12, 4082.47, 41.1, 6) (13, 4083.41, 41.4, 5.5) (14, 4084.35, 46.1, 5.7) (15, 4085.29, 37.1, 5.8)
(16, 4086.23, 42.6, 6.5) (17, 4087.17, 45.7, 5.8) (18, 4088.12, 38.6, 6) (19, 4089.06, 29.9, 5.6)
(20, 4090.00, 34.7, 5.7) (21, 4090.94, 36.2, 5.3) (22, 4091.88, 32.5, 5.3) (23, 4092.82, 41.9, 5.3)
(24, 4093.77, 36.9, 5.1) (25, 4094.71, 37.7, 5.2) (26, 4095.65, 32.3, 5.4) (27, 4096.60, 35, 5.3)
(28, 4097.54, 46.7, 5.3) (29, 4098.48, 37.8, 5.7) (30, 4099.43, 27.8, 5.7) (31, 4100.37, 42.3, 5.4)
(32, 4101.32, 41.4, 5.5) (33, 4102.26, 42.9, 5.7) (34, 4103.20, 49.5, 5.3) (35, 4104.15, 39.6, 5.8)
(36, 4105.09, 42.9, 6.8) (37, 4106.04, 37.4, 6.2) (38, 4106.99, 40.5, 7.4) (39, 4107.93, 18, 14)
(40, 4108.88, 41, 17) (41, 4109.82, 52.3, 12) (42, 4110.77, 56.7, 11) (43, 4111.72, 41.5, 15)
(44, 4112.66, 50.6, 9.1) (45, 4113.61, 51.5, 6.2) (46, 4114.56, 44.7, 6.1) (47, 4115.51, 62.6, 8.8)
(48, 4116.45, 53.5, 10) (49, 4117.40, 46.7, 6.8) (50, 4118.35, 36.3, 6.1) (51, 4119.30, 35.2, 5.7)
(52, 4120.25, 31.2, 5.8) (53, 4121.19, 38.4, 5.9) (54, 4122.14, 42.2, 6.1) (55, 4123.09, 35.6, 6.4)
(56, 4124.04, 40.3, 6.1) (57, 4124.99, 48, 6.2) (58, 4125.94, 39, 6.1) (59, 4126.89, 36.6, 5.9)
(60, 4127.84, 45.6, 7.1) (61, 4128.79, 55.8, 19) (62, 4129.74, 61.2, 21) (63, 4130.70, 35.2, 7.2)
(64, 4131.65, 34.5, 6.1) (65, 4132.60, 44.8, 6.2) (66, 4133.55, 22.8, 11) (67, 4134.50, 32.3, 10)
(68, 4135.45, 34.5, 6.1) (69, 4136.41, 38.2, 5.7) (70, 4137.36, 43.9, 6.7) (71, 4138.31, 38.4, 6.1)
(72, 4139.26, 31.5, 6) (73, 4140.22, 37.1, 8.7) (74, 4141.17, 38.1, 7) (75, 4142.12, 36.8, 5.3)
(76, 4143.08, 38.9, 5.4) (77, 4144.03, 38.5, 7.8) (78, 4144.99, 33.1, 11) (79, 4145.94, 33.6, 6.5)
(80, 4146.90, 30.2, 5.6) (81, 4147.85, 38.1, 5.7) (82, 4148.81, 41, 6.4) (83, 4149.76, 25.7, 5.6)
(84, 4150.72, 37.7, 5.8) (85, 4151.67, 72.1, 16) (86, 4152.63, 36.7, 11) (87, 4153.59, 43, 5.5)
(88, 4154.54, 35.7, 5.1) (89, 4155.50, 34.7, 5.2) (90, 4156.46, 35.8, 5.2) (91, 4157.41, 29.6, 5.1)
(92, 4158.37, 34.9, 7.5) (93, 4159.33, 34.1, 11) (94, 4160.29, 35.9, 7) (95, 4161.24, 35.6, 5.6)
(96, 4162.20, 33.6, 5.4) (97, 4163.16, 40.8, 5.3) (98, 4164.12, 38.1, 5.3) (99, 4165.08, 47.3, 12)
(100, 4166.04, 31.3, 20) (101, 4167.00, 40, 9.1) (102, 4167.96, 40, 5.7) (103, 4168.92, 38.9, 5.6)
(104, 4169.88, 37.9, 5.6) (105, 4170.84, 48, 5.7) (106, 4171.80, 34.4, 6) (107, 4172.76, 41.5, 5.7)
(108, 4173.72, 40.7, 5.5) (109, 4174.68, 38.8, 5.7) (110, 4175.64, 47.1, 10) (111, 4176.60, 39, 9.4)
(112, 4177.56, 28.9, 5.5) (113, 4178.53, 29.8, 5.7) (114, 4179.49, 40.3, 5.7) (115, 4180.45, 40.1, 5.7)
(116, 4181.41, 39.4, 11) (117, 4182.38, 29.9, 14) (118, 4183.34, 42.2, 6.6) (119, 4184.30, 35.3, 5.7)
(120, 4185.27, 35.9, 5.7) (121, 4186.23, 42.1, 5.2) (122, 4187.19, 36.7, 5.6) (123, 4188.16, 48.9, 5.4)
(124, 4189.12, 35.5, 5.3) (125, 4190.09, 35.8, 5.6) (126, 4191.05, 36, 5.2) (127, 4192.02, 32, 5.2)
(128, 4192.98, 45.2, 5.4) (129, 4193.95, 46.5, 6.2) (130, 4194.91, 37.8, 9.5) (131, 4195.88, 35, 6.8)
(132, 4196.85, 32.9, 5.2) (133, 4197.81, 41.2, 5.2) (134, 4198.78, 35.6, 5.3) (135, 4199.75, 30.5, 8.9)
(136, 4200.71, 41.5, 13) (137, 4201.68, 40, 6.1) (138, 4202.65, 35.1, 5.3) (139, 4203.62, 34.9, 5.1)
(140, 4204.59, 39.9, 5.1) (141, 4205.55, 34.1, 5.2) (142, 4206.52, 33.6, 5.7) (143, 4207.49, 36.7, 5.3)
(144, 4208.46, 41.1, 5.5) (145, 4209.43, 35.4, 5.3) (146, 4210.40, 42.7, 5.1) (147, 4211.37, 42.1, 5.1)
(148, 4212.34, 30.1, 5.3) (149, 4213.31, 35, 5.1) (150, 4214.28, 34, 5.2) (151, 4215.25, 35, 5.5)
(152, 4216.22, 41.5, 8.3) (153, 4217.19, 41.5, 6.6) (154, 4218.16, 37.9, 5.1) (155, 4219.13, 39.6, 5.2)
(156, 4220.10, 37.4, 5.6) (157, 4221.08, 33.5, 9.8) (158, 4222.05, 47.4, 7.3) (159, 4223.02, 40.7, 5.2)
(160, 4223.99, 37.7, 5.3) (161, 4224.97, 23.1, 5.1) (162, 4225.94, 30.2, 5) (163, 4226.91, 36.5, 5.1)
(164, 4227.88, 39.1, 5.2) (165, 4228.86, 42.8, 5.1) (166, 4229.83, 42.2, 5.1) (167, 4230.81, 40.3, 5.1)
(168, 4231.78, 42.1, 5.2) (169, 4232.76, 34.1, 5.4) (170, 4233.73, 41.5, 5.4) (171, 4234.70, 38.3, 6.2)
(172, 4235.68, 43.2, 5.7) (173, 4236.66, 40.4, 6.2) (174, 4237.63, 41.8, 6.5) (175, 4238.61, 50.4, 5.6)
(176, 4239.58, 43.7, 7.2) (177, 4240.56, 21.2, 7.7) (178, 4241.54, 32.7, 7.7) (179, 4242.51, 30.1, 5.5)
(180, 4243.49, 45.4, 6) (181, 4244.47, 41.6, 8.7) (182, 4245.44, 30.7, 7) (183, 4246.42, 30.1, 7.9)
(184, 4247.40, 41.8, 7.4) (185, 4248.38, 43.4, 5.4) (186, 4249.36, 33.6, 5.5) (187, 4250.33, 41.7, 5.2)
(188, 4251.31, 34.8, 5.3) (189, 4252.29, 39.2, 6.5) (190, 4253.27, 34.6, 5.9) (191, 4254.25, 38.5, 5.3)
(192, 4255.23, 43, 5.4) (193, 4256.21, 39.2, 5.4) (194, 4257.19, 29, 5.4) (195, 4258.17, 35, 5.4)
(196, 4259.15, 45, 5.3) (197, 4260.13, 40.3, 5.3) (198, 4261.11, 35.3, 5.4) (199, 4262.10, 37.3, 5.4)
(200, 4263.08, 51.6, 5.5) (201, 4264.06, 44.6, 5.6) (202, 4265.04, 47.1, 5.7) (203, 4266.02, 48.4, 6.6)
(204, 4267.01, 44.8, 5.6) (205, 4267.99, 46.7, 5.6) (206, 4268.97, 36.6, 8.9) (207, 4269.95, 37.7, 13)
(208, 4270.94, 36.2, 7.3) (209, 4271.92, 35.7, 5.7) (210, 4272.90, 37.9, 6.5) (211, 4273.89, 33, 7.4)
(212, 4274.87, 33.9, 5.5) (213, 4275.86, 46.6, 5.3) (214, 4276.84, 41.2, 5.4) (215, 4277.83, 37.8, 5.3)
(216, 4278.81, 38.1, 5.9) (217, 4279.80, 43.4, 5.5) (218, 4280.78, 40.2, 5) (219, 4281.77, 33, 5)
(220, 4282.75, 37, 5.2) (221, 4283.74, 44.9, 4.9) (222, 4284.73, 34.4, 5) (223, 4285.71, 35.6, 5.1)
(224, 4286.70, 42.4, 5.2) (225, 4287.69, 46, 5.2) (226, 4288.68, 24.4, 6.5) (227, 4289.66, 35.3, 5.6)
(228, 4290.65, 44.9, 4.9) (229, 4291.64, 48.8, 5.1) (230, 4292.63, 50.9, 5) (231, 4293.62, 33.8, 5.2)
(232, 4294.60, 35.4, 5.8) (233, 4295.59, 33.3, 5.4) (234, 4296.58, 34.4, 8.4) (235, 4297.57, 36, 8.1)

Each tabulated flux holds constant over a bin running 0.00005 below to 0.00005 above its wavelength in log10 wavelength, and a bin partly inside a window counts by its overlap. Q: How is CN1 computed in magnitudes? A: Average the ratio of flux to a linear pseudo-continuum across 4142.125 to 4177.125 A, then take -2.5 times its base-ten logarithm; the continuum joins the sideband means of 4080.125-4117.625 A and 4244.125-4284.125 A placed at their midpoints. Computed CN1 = 0.064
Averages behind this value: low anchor 41.5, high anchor 39.3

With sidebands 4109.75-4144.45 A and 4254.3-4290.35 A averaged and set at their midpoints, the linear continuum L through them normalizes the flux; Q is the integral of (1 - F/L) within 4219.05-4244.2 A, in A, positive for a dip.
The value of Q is 1.1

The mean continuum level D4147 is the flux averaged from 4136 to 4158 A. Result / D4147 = 37.7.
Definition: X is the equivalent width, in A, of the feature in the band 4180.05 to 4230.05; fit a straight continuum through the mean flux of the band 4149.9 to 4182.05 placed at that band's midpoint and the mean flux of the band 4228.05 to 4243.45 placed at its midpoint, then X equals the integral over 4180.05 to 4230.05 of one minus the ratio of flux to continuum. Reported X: 1.7 A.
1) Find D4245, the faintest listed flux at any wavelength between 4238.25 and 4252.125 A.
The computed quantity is 21.2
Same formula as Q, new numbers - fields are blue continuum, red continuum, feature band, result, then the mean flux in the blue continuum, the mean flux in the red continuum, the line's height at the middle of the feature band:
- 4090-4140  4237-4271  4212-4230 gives 1.2 A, 40.7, 39.3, 39.6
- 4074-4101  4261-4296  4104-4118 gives -2.4 A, 38.5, 39.9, 38.6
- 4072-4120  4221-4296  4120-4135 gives 0.0 A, 40.8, 38.9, 40.5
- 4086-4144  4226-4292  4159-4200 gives 1.8 A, 40.4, 39.1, 39.8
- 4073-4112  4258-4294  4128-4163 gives 1.6 A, 39.6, 40.2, 39.8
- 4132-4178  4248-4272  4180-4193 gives 0.2 A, 37.7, 40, 38.4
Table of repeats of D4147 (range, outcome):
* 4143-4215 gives 37.7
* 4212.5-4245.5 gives 38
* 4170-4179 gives 38.7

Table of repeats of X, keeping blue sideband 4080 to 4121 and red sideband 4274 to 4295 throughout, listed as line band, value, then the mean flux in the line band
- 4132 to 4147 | 1.7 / 35.9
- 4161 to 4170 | 0.4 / 38.4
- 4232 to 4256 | 0.9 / 38.2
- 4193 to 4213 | 1.3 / 37.5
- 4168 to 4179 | 0.4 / 38.7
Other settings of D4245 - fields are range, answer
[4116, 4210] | 22.8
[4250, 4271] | 29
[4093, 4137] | 18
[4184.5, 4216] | 30.1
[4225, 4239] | 30.2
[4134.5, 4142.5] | 31.5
